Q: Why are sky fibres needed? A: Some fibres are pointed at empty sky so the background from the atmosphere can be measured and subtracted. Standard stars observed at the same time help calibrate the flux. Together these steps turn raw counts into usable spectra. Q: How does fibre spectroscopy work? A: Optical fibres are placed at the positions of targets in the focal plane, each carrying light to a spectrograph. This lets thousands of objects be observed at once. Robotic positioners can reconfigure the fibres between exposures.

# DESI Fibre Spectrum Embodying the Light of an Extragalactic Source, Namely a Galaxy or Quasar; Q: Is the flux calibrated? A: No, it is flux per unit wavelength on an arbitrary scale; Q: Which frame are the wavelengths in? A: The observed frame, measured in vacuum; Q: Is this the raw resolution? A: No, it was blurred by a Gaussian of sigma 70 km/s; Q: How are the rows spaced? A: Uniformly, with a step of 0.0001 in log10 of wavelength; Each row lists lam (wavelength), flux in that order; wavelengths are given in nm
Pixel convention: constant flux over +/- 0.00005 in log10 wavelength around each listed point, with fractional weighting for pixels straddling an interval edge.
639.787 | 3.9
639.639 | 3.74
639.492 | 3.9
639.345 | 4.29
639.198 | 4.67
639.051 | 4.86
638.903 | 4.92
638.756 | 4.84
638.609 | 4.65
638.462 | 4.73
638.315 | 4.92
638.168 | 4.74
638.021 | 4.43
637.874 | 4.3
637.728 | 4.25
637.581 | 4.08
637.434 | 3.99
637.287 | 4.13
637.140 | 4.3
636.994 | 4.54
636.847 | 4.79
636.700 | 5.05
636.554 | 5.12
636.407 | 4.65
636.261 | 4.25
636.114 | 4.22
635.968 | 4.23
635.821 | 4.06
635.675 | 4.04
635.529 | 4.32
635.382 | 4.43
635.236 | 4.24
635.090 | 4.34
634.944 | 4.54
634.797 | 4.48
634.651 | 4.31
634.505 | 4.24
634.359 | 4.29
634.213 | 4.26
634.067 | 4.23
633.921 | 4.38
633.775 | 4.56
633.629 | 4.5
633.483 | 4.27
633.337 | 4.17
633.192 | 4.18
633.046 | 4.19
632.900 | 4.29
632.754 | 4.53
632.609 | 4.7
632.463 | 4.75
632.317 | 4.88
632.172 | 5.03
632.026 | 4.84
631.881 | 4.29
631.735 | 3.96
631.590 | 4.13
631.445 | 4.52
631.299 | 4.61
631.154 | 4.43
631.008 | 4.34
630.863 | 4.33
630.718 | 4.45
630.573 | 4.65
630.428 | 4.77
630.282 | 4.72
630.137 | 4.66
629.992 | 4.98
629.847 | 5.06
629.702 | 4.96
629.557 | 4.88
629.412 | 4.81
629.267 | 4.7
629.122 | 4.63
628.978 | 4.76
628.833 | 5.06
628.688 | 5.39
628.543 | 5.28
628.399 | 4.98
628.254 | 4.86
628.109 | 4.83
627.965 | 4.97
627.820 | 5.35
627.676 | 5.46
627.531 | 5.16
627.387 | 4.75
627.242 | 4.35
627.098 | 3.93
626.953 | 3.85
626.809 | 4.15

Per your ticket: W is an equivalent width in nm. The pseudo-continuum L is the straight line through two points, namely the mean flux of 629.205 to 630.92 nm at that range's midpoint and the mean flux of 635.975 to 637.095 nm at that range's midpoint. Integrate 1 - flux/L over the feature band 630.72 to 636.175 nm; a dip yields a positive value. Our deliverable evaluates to 0.355 nm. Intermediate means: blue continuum 4.75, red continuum 4.63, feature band 4.38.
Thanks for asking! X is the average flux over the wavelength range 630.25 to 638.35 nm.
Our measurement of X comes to 4.43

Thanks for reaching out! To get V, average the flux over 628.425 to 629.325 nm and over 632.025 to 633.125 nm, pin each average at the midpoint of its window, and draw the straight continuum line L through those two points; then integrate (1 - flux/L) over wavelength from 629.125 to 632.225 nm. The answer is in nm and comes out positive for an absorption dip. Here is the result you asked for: 0.12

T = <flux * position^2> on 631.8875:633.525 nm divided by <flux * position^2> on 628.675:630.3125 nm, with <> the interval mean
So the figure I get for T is 0.94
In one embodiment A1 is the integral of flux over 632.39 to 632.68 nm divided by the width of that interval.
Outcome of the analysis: 4.72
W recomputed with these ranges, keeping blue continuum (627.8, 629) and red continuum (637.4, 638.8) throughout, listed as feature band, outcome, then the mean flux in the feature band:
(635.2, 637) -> 0.06 nm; 4.46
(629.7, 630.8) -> 0.04 nm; 4.77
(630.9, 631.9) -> 0.11 nm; 4.33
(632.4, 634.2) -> 0.14 nm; 4.39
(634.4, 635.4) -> 0.07 nm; 4.36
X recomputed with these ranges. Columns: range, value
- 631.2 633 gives 4.54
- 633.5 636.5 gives 4.33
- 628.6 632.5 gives 4.69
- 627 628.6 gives 4.88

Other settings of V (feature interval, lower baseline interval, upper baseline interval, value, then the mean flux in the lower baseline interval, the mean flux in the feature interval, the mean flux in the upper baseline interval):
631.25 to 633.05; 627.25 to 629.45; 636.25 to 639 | 0.11 nm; 4.98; 4.53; 4.57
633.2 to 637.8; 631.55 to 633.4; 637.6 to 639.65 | 0.14 nm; 4.47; 4.36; 4.53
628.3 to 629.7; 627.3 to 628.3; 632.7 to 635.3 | -0.01 nm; 5.05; 4.94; 4.33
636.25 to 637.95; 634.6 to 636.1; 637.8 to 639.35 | 0.02 nm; 4.3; 4.46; 4.69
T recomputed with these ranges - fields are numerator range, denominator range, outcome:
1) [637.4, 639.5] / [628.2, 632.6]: 0.98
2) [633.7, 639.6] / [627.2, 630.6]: 0.92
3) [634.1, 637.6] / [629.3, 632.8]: 0.96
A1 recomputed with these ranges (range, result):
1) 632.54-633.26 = 4.38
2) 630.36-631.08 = 4.51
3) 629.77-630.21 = 4.9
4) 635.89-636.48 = 4.33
